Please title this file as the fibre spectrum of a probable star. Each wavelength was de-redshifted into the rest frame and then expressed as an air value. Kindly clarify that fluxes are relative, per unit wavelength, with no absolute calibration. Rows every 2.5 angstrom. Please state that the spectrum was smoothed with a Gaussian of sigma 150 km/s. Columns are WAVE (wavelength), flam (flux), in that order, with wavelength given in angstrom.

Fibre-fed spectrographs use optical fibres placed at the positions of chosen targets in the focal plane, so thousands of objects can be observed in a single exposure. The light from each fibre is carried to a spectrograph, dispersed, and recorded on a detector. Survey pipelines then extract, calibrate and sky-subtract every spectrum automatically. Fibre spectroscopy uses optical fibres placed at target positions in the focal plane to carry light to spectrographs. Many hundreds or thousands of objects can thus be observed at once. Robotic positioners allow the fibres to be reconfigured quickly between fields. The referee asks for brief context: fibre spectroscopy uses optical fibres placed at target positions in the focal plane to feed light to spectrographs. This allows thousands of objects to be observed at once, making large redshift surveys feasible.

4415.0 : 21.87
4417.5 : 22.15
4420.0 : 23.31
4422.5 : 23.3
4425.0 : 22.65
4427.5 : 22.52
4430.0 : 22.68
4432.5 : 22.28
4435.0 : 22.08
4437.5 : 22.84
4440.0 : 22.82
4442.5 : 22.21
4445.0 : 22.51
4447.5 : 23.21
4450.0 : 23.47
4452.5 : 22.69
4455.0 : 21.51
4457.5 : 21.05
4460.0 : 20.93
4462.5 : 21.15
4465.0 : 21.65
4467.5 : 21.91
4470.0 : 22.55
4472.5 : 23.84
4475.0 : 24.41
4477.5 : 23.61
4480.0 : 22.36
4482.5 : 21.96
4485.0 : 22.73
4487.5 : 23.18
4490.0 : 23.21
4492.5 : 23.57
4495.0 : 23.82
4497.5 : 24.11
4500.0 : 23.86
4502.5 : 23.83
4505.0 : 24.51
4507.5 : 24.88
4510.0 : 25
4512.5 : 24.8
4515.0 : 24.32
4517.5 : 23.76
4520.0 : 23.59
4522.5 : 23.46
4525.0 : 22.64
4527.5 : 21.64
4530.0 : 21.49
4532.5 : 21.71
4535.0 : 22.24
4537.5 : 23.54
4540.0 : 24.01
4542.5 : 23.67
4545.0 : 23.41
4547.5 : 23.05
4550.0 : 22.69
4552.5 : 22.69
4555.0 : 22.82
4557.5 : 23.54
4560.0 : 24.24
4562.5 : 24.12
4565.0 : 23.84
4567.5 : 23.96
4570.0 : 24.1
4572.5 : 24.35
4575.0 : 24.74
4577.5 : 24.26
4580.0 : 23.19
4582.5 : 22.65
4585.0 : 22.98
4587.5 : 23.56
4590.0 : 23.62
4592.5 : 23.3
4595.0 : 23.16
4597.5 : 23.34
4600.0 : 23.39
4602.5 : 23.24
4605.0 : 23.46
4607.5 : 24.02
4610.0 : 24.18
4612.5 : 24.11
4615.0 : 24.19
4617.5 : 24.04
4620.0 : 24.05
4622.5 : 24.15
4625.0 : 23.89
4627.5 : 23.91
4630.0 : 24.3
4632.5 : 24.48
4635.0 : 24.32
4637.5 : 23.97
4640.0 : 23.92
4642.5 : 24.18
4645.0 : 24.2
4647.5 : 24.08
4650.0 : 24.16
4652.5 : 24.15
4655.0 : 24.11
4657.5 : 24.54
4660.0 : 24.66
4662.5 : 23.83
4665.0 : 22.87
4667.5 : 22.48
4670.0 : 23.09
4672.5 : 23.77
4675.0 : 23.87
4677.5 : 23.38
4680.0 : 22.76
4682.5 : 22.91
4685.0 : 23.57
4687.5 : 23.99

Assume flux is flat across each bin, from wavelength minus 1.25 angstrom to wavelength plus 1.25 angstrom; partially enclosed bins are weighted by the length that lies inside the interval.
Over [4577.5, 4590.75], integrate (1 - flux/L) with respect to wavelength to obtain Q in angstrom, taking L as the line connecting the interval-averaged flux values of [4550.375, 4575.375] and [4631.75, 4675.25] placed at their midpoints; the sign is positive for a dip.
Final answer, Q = 0.3 angstrom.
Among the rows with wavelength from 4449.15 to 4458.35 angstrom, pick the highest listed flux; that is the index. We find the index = 23.47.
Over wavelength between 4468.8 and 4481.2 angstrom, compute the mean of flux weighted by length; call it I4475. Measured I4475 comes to 23.4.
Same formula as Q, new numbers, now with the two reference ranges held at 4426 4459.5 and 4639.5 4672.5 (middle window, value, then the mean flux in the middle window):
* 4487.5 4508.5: -1.0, 23.9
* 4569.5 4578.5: -0.4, 24.4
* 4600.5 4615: -0.2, 23.8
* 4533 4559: 0.0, 23.1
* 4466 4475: -0.1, 23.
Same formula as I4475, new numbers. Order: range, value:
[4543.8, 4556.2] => 22.9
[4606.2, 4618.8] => 24.1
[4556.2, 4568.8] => 23.9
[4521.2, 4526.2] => 23.1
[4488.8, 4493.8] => 23.4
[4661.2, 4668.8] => 23.1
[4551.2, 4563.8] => 23.5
